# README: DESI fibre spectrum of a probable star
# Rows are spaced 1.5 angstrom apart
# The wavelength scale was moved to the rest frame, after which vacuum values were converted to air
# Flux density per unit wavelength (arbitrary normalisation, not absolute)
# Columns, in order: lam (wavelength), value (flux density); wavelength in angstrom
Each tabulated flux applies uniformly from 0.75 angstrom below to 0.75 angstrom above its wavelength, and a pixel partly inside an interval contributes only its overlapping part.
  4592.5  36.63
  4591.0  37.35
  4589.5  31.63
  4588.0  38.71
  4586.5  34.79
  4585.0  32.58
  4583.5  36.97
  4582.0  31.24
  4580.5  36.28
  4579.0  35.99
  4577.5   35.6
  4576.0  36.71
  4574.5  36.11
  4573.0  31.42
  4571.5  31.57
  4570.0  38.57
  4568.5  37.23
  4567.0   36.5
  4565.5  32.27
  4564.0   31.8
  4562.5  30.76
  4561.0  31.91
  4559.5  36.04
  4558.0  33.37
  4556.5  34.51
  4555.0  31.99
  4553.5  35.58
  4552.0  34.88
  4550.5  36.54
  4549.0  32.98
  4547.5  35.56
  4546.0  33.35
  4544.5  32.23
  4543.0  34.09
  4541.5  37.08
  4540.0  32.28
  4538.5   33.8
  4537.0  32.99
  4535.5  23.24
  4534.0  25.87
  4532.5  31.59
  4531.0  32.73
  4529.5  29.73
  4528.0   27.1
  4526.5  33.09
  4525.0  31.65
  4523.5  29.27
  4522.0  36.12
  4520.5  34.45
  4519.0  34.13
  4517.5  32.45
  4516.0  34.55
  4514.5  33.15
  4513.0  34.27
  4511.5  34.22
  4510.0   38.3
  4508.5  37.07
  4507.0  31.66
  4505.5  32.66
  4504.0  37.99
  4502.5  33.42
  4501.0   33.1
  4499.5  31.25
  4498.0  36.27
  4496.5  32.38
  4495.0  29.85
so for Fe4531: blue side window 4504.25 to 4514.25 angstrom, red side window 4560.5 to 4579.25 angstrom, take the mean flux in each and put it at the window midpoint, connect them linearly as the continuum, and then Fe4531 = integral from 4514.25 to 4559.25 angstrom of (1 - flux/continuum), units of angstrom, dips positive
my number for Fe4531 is 2.43 angstrom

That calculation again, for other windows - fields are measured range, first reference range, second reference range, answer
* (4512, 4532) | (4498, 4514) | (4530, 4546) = 0.33 angstrom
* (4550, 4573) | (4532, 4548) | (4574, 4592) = -0.33 angstrom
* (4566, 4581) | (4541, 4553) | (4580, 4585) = -0.47 angstrom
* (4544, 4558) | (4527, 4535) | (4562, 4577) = -0.98 angstrom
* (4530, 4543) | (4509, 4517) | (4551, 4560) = 1.23 angstrom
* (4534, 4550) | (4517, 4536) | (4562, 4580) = -0.12 angstrom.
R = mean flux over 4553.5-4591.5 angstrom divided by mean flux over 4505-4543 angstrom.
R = 1.1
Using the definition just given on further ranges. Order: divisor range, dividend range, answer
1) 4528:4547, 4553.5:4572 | 1.08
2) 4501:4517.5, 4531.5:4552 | 0.94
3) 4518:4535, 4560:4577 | 1.09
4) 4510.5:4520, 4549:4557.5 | 1.02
